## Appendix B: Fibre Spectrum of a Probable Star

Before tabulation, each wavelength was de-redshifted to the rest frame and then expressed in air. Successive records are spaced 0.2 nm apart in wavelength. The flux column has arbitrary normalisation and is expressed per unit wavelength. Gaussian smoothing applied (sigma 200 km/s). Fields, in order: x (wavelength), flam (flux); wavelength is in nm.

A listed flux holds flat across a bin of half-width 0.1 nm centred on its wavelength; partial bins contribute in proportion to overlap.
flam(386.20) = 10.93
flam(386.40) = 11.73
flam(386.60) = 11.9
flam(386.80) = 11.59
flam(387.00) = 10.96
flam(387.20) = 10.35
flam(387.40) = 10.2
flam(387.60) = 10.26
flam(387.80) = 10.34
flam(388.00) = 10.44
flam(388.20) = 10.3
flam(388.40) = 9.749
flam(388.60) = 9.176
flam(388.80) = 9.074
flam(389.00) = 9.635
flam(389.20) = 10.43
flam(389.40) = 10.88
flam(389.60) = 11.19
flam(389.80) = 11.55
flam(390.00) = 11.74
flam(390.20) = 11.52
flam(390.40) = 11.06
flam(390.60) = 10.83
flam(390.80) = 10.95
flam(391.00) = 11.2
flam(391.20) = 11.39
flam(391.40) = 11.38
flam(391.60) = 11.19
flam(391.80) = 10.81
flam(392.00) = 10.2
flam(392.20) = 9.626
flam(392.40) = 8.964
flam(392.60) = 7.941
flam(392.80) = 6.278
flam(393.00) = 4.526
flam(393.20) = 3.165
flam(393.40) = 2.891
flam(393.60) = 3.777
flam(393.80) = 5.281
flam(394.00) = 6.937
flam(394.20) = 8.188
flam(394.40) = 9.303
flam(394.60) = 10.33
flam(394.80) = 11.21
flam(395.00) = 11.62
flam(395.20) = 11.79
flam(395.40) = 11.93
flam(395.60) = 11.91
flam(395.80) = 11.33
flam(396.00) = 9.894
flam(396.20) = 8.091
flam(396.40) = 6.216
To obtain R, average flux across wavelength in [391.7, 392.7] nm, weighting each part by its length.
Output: 9.51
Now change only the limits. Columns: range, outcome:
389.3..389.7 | 11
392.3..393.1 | 6.93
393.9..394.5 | 8.14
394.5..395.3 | 11.2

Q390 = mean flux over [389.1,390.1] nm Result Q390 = 11.2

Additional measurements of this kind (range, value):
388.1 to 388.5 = 10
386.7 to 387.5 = 10.8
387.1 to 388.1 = 10.3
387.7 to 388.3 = 10.4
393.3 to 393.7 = 3.33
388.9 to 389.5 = 10.3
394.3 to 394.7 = 9.82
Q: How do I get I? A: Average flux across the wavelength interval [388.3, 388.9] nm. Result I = 9.33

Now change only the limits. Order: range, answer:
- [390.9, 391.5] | 11.3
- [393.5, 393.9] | 4.53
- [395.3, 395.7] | 11.9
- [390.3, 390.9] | 10.9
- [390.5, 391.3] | 11.1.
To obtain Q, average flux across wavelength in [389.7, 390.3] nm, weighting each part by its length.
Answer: 11.6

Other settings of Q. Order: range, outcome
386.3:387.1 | 11.5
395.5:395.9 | 11.6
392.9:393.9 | 3.93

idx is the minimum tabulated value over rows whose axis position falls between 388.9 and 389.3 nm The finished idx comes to 9.635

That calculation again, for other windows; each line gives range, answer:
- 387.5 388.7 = 9.176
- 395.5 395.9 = 11.33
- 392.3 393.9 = 2.891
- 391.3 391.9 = 10.81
